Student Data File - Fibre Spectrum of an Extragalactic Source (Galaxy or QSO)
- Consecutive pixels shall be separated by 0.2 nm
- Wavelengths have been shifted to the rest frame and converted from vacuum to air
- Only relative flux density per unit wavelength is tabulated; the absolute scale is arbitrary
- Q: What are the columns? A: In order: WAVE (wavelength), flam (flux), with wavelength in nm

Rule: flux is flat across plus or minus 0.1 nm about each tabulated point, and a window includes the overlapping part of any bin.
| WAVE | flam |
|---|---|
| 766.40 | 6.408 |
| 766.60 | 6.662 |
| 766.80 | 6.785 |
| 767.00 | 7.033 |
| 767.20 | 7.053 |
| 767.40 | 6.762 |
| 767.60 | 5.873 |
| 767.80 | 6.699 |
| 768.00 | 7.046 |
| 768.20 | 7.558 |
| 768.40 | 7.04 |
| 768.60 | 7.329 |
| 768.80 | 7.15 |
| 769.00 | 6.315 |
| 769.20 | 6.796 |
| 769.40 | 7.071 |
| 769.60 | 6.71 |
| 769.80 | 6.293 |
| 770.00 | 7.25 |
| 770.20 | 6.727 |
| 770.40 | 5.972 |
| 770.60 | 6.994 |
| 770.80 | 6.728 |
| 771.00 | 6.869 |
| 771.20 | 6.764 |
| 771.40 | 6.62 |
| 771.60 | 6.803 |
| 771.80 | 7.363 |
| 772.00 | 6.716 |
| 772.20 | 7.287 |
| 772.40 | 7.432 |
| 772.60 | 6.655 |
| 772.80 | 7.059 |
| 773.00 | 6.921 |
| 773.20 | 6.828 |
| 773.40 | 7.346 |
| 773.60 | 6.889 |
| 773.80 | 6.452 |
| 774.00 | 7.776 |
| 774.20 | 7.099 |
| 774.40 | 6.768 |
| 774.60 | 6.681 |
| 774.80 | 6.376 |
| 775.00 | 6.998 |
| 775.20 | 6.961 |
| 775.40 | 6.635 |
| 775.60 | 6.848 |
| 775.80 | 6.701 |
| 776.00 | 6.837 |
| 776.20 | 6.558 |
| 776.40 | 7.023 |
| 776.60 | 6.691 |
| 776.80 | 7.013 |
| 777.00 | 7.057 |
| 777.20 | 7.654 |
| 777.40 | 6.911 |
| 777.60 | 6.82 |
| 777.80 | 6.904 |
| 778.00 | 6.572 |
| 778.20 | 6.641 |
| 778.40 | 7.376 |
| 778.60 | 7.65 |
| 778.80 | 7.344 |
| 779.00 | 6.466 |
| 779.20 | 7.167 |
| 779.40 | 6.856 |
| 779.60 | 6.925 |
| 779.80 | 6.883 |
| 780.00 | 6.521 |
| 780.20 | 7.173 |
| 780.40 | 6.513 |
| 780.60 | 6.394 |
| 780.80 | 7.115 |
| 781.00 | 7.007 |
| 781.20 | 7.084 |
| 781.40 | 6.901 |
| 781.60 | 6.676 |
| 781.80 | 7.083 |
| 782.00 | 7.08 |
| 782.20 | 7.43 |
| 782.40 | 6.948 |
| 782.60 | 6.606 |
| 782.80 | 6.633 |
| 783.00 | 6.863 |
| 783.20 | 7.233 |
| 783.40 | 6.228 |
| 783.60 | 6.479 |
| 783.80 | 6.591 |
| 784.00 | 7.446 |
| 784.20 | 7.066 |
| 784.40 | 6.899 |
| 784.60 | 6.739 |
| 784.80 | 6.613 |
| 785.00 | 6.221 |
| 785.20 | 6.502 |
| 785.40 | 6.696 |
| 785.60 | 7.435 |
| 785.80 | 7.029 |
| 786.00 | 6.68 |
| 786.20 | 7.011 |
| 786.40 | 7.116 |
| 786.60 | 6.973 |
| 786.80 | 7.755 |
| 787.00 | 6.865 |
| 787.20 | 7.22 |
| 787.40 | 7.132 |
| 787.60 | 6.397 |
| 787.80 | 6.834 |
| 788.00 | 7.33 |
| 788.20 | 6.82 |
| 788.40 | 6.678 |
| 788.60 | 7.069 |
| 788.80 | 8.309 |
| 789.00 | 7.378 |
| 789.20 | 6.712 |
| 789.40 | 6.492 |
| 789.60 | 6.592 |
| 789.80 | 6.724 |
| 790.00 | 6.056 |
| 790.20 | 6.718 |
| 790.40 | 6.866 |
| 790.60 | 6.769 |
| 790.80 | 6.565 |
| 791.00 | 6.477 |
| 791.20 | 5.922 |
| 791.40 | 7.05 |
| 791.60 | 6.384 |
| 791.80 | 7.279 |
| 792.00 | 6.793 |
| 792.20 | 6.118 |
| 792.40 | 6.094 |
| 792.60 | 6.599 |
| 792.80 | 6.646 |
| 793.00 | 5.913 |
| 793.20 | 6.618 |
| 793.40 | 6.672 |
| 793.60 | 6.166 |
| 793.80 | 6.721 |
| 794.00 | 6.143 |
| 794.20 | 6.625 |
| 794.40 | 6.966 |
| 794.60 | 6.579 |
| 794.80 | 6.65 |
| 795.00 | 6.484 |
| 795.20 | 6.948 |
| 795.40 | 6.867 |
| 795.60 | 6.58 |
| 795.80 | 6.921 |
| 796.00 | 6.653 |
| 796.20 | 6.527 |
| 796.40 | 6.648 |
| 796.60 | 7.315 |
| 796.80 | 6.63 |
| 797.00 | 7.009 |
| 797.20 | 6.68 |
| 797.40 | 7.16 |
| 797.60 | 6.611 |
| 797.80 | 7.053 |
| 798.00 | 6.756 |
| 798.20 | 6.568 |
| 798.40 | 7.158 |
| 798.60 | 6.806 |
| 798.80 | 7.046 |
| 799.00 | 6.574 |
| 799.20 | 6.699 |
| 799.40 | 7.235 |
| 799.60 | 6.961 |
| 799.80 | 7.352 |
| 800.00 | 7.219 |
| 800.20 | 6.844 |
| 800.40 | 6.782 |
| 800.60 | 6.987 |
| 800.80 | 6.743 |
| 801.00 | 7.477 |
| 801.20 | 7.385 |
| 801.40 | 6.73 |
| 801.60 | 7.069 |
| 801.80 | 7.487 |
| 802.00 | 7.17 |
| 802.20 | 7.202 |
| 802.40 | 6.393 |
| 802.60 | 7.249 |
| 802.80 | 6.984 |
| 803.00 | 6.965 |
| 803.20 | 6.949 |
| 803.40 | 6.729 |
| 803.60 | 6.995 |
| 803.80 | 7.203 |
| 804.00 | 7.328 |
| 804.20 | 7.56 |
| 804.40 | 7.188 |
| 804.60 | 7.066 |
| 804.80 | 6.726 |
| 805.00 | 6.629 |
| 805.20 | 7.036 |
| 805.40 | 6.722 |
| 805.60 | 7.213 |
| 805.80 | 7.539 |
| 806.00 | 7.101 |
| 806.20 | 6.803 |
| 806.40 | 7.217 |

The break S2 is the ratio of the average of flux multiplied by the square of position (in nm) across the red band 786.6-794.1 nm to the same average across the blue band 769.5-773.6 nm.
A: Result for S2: 1.03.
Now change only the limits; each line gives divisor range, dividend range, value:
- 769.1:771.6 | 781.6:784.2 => 1.06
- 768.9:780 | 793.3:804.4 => 1.07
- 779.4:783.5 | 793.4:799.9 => 1.03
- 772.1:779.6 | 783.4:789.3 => 1.03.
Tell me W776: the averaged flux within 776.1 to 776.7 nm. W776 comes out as 6.76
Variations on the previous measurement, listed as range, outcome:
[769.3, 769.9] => 6.69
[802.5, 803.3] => 7.04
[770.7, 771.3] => 6.79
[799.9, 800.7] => 6.96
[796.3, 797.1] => 6.9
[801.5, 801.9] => 7.28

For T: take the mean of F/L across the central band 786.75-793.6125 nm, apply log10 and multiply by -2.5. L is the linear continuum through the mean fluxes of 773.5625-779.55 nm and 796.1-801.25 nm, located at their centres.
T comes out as 0.03 mag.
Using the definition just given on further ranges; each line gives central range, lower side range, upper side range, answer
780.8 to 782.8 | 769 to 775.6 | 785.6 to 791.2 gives -0.013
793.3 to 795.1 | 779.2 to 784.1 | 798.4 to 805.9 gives 0.066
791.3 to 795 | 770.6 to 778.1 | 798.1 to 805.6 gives 0.068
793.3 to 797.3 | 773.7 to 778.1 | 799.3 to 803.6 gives 0.050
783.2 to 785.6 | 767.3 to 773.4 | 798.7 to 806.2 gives 0.033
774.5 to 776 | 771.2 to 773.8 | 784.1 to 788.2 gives 0.033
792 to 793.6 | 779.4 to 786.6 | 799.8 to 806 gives 0.091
